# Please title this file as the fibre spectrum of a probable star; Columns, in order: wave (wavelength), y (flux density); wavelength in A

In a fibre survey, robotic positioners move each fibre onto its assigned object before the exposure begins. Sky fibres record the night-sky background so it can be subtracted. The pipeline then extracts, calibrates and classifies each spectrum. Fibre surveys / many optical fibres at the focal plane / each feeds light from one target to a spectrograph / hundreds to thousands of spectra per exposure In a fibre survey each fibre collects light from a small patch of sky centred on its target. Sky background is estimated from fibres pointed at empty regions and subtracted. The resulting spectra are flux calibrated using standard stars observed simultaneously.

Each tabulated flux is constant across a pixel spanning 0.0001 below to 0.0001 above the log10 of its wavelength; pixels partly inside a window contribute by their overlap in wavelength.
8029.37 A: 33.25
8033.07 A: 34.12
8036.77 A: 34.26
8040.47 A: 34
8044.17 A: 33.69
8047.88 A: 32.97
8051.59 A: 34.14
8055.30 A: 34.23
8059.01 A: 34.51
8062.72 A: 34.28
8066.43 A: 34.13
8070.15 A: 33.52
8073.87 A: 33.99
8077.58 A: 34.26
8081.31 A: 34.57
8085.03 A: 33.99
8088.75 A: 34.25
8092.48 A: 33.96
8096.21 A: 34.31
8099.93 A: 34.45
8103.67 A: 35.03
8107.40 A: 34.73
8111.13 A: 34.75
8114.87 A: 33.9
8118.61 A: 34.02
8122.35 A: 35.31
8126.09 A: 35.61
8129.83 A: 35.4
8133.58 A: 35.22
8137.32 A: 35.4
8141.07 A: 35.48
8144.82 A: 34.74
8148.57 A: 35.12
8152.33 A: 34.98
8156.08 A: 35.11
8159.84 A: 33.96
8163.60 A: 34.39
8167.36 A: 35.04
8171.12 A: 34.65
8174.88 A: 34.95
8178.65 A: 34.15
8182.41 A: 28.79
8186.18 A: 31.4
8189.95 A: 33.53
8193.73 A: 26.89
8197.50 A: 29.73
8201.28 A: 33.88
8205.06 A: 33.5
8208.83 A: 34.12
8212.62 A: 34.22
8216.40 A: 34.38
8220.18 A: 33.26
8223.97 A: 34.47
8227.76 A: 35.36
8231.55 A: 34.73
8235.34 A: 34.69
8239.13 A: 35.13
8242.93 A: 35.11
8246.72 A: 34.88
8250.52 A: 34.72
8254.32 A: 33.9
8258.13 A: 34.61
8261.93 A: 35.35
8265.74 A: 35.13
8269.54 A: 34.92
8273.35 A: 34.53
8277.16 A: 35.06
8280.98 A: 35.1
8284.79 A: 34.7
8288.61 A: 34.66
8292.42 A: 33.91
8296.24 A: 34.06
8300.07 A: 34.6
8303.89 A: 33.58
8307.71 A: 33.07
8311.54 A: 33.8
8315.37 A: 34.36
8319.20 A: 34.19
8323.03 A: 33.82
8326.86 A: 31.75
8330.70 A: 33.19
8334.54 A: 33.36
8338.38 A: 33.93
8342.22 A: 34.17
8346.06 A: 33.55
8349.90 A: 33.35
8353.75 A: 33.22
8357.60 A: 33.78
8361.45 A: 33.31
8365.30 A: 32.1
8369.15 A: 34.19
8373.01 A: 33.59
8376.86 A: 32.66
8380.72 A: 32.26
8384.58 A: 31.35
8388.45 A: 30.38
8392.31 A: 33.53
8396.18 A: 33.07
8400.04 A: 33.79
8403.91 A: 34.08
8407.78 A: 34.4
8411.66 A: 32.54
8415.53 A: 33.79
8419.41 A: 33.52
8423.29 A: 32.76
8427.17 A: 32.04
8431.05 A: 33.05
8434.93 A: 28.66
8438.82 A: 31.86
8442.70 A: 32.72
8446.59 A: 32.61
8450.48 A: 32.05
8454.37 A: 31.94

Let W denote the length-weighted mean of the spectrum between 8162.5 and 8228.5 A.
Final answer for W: 33.1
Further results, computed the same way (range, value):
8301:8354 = 33.6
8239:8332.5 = 34.3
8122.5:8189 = 34.4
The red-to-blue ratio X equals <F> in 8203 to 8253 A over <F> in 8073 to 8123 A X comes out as 1.00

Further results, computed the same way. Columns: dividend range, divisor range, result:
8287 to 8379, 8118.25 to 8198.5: 0.99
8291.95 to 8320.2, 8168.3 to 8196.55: 1.06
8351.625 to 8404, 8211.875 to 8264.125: 0.95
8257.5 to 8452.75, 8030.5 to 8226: 0.98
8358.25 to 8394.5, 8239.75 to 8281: 0.94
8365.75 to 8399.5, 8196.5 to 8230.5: 0.97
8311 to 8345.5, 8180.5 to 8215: 1.06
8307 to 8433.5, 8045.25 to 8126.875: 0.97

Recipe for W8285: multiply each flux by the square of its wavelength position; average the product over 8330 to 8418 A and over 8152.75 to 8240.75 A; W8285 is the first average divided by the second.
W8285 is 1.0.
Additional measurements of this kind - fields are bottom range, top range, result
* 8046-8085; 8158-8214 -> 0.99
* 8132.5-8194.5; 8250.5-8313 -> 1.05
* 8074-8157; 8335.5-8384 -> 1.02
